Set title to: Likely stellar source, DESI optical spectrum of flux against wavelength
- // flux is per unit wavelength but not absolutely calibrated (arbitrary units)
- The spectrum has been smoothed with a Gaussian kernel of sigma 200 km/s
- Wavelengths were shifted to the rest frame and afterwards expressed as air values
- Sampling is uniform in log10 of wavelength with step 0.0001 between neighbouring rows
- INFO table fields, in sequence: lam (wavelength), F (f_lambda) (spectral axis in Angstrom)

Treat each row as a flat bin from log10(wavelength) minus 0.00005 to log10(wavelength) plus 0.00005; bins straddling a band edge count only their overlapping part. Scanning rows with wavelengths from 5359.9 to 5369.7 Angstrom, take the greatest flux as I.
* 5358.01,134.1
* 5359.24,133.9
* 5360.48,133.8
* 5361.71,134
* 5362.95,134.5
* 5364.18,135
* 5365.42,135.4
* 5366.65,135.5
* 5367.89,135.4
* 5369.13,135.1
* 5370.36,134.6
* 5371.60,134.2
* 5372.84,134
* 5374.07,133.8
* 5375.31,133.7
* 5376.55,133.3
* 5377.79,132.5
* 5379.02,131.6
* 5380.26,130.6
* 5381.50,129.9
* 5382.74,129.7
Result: 135.5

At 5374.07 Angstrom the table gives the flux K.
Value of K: 133.8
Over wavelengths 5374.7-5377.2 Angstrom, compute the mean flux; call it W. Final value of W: 133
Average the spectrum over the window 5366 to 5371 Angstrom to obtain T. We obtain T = 135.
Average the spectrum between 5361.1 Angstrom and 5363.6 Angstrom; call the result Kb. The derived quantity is 134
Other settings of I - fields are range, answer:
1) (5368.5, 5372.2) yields 135.1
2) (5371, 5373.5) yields 134.2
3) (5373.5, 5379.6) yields 133.8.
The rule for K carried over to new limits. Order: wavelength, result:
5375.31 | 133.7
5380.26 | 130.6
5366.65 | 135.5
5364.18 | 135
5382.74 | 129.7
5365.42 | 135.4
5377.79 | 132.5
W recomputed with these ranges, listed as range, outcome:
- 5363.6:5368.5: 135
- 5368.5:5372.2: 135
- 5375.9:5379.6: 133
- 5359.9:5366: 135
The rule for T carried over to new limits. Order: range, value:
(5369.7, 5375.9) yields 134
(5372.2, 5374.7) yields 134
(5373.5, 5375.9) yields 134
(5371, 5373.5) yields 134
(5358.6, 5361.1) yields 134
